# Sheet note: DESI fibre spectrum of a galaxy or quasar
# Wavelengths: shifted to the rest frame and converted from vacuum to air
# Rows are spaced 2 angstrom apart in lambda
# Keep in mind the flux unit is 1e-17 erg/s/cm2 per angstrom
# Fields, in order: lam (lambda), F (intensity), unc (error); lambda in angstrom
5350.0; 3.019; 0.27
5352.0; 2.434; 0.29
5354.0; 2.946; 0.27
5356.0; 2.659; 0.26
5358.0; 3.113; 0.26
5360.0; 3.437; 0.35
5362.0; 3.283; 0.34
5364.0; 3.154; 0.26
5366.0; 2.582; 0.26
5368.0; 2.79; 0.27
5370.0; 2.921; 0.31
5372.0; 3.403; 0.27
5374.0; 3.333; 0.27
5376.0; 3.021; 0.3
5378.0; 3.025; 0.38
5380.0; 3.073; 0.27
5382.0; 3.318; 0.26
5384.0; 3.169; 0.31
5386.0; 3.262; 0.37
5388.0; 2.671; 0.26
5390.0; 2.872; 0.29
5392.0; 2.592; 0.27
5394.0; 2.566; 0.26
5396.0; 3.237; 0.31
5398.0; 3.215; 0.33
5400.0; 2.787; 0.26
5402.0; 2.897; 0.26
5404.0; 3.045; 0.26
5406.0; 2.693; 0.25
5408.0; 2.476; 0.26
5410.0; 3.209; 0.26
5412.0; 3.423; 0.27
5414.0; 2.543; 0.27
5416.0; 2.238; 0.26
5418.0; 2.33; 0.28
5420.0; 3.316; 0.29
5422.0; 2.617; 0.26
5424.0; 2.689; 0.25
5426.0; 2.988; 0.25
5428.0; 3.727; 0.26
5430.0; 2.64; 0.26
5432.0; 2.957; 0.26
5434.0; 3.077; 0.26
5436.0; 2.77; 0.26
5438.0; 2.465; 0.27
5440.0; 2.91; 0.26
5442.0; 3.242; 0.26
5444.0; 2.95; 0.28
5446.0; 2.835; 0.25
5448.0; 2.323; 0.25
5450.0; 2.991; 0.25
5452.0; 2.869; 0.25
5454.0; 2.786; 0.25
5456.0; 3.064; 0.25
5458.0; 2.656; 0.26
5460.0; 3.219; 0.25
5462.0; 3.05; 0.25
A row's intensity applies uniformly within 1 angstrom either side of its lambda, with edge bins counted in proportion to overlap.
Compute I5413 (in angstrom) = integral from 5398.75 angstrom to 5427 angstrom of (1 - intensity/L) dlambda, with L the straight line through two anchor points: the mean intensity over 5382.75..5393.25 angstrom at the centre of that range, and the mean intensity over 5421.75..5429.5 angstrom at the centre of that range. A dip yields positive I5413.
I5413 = 1.7 angstrom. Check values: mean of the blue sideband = 2.91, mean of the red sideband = 3.02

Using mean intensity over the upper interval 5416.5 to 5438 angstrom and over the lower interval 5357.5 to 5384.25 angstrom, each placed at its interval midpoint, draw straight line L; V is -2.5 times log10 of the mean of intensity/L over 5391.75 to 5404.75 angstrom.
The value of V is 0.03 mag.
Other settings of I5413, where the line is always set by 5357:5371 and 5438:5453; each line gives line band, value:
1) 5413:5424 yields 1.1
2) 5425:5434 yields -0.6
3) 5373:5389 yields -0.6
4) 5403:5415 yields 0.1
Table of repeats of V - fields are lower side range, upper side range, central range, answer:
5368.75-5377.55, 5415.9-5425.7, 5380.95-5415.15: -0.009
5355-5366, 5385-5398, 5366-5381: -0.017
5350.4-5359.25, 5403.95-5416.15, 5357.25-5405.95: -0.075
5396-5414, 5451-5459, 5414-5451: 0.025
